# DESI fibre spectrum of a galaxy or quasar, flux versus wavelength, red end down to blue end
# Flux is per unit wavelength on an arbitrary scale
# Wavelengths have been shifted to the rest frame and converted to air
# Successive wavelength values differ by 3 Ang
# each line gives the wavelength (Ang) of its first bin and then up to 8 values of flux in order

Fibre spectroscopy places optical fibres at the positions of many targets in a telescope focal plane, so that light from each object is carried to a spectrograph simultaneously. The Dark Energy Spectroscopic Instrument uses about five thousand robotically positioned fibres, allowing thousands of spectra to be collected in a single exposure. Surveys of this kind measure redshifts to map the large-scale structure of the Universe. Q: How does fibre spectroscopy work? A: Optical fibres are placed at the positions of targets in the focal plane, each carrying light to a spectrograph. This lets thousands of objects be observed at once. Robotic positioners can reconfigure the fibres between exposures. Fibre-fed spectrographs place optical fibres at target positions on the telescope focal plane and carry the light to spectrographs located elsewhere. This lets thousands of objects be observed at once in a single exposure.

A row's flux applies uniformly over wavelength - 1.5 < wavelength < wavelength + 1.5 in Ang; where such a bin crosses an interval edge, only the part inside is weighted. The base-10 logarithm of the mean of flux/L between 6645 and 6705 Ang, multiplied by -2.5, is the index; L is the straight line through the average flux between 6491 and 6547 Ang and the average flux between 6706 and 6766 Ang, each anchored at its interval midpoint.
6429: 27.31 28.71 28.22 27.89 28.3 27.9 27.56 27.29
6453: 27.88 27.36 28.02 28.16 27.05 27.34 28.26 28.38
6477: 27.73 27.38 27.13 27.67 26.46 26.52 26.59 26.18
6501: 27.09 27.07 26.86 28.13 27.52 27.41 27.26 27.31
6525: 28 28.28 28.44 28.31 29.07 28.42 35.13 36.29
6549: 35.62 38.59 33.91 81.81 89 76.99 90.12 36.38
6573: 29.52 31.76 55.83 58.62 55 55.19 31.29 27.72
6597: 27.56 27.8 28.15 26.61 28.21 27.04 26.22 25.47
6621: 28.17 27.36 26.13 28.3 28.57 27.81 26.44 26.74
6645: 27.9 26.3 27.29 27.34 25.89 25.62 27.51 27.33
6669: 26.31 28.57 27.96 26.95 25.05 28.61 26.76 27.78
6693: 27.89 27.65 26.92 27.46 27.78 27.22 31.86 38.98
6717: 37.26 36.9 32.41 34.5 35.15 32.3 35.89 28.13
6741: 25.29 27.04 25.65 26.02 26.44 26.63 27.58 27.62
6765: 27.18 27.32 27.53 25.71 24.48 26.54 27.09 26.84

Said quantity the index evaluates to 0.10 mag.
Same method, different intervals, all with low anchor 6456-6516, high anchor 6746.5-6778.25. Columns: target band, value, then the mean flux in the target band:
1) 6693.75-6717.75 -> -0.14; 30.3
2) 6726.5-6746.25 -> -0.15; 30.6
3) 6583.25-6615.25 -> -0.22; 33.3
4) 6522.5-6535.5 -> -0.04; 28.2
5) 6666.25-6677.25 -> -0.03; 27.5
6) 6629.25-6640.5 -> -0.03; 27.7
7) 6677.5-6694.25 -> -0.01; 27.2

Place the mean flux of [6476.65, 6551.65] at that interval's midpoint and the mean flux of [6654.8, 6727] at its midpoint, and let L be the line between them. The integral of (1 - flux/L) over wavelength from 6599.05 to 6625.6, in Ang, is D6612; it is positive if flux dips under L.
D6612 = 1.6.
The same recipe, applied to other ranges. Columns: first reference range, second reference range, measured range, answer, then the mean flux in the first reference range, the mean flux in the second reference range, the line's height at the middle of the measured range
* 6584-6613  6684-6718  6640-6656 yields 2.2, 33.2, 29.6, 31.5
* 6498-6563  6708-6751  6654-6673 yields 3.5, 35.3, 31.9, 33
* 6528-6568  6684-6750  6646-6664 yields 4.9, 47.3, 30.4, 36.6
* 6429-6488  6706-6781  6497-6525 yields 0.9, 27.8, 29.7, 28.1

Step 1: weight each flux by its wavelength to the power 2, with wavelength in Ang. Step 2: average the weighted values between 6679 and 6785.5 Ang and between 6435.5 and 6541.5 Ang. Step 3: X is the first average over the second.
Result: 1.13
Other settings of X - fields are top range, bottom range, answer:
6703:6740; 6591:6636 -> 1.24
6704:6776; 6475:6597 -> 0.85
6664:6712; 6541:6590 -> 0.55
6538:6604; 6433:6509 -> 1.72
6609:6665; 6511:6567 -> 0.69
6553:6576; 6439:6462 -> 2.24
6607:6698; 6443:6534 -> 1.04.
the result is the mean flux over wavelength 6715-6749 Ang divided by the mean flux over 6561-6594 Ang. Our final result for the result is 0.61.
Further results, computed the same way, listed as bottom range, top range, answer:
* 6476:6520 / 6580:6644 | 1.17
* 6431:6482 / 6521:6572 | 1.59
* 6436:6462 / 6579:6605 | 1.43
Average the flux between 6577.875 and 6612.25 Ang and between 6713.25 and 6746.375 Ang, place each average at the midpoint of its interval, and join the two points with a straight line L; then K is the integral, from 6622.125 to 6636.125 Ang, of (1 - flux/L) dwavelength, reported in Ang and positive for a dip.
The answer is 3.4 Ang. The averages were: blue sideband 37.6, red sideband 32.7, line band 27.6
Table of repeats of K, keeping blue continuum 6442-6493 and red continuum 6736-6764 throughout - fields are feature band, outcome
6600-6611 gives -0.17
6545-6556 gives -3.55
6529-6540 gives -0.47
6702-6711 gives -0.41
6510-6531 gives -0.23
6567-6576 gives -4.93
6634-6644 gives 0.01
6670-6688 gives -0.17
